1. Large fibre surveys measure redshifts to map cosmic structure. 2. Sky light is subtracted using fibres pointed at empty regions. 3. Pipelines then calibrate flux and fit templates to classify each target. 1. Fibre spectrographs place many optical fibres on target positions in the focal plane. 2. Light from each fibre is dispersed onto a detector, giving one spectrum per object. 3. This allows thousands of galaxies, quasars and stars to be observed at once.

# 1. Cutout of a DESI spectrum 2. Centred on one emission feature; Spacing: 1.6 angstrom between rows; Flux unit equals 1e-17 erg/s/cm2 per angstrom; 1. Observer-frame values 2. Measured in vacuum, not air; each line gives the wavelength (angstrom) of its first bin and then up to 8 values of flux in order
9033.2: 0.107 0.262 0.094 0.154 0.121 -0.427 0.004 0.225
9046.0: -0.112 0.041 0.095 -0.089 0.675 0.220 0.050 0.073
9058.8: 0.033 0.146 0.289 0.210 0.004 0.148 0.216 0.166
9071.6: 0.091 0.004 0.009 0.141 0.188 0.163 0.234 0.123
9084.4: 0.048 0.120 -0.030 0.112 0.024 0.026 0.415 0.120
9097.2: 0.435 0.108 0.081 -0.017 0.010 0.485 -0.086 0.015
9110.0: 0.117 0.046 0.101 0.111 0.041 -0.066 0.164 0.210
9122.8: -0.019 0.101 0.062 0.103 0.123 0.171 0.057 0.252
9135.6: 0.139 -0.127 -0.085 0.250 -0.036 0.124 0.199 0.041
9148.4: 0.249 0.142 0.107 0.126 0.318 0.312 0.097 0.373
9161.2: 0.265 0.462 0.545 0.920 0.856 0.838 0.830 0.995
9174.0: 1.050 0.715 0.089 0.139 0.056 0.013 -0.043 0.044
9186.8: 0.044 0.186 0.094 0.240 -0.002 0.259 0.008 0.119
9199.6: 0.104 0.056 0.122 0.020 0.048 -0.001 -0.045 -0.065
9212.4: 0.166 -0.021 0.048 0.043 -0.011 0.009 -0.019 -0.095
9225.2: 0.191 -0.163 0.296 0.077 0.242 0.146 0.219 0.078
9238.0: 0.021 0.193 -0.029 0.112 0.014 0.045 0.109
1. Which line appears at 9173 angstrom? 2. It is [O II]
